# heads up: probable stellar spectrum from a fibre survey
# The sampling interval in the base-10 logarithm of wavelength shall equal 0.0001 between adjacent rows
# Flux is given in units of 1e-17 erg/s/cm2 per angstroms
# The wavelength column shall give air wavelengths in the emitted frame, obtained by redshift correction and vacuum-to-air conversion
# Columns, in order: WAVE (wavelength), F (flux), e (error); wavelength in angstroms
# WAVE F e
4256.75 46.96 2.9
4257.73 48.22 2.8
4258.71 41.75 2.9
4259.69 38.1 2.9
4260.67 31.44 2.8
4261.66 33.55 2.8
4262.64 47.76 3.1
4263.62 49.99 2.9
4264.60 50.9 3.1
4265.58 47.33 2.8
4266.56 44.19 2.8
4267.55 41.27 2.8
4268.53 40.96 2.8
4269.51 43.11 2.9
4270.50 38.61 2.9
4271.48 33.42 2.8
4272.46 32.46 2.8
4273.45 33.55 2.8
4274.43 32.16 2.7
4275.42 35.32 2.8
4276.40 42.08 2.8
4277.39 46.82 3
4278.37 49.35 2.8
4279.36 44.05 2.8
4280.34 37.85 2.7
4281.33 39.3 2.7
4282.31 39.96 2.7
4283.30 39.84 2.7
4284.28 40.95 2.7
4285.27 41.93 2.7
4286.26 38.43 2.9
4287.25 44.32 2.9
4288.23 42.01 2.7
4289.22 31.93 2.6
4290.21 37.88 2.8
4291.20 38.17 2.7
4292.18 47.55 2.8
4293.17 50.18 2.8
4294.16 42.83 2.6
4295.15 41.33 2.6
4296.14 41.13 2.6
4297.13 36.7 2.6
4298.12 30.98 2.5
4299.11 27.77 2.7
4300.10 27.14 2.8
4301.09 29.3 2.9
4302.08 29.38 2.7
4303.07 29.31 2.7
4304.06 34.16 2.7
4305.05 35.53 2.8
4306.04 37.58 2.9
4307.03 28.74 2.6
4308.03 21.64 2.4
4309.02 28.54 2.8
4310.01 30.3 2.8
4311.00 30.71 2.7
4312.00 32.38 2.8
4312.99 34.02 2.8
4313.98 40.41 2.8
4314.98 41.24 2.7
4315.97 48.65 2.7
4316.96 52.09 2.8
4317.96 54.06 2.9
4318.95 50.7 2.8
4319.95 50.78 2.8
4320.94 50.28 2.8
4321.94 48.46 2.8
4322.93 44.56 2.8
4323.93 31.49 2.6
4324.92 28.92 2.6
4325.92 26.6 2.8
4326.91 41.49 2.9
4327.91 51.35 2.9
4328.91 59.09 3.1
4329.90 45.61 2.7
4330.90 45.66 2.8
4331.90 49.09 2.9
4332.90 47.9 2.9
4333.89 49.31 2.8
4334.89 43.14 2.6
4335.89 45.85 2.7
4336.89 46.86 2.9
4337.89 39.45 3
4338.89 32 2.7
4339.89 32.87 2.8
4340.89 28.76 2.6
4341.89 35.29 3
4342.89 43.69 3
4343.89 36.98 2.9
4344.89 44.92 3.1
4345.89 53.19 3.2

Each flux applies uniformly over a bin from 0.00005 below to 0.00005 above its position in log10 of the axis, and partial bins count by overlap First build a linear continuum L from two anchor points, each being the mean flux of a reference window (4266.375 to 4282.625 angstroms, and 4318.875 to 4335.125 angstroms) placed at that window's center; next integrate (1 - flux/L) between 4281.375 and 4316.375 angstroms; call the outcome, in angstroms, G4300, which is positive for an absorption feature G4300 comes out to 4.6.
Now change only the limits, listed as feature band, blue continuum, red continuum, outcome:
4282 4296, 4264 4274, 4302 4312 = -2.3 angstroms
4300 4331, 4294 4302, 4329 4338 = 1.3 angstroms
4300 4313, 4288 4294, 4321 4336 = 3.6 angstroms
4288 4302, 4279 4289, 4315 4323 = 2.0 angstroms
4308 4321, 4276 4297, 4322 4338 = 0.7 angstroms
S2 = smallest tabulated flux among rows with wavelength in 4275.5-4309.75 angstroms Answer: 21.64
